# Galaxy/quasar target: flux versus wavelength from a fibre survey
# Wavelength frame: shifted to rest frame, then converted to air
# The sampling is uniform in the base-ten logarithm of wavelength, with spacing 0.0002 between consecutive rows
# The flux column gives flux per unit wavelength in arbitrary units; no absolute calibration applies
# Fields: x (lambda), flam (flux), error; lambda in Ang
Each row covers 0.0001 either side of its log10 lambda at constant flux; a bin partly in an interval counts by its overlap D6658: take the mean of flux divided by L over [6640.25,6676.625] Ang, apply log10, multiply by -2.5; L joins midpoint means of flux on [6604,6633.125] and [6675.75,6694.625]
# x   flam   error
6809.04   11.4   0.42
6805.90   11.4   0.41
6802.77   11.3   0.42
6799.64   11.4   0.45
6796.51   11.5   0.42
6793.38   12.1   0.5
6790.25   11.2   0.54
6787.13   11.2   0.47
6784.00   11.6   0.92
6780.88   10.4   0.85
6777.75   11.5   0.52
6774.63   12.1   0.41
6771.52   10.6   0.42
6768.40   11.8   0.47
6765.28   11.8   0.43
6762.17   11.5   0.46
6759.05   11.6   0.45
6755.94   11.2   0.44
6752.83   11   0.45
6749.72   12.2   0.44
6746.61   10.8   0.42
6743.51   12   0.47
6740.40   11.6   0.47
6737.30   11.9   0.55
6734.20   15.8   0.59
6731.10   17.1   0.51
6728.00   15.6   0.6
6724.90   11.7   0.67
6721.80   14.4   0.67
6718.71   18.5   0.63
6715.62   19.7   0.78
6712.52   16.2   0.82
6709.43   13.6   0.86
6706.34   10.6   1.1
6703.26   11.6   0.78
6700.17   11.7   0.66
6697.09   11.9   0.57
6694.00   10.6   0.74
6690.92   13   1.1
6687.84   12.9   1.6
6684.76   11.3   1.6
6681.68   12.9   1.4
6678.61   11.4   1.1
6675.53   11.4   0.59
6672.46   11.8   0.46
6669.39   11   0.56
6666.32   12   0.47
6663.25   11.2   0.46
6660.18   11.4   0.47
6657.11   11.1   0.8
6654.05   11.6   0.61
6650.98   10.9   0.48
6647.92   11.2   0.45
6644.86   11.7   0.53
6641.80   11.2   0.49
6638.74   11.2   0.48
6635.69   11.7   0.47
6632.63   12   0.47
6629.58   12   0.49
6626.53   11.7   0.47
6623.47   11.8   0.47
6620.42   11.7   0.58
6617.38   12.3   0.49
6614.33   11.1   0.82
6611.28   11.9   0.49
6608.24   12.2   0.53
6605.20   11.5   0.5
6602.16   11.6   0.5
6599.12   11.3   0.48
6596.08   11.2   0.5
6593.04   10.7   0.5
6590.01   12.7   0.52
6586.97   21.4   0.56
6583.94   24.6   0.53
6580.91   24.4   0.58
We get 0.05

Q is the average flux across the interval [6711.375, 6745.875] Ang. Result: 14.8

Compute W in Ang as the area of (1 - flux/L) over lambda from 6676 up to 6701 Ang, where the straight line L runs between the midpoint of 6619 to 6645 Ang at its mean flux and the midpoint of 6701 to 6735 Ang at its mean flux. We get 3.33 Ang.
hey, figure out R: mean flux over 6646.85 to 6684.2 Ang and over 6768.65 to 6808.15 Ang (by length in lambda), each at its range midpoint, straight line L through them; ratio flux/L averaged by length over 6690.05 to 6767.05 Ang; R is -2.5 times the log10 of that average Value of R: -0.148 mag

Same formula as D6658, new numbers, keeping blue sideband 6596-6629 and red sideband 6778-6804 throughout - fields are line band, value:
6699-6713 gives -0.09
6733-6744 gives -0.12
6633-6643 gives 0.02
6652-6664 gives 0.03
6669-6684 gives -0.02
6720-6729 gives -0.21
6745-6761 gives 0.01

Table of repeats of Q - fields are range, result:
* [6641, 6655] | 11.3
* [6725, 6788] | 12.2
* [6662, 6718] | 12.6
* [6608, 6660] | 11.6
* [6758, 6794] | 11.4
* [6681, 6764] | 13.1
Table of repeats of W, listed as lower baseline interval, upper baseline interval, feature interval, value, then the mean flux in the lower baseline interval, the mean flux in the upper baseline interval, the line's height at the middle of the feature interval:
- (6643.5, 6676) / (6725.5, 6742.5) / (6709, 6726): -3.0 Ang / 11.4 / 14.2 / 13.6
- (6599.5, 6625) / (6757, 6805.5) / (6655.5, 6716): -3.2 Ang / 11.7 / 11.4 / 11.6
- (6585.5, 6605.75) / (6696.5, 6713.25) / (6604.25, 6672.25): 6.4 Ang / 13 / 12.5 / 12.8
